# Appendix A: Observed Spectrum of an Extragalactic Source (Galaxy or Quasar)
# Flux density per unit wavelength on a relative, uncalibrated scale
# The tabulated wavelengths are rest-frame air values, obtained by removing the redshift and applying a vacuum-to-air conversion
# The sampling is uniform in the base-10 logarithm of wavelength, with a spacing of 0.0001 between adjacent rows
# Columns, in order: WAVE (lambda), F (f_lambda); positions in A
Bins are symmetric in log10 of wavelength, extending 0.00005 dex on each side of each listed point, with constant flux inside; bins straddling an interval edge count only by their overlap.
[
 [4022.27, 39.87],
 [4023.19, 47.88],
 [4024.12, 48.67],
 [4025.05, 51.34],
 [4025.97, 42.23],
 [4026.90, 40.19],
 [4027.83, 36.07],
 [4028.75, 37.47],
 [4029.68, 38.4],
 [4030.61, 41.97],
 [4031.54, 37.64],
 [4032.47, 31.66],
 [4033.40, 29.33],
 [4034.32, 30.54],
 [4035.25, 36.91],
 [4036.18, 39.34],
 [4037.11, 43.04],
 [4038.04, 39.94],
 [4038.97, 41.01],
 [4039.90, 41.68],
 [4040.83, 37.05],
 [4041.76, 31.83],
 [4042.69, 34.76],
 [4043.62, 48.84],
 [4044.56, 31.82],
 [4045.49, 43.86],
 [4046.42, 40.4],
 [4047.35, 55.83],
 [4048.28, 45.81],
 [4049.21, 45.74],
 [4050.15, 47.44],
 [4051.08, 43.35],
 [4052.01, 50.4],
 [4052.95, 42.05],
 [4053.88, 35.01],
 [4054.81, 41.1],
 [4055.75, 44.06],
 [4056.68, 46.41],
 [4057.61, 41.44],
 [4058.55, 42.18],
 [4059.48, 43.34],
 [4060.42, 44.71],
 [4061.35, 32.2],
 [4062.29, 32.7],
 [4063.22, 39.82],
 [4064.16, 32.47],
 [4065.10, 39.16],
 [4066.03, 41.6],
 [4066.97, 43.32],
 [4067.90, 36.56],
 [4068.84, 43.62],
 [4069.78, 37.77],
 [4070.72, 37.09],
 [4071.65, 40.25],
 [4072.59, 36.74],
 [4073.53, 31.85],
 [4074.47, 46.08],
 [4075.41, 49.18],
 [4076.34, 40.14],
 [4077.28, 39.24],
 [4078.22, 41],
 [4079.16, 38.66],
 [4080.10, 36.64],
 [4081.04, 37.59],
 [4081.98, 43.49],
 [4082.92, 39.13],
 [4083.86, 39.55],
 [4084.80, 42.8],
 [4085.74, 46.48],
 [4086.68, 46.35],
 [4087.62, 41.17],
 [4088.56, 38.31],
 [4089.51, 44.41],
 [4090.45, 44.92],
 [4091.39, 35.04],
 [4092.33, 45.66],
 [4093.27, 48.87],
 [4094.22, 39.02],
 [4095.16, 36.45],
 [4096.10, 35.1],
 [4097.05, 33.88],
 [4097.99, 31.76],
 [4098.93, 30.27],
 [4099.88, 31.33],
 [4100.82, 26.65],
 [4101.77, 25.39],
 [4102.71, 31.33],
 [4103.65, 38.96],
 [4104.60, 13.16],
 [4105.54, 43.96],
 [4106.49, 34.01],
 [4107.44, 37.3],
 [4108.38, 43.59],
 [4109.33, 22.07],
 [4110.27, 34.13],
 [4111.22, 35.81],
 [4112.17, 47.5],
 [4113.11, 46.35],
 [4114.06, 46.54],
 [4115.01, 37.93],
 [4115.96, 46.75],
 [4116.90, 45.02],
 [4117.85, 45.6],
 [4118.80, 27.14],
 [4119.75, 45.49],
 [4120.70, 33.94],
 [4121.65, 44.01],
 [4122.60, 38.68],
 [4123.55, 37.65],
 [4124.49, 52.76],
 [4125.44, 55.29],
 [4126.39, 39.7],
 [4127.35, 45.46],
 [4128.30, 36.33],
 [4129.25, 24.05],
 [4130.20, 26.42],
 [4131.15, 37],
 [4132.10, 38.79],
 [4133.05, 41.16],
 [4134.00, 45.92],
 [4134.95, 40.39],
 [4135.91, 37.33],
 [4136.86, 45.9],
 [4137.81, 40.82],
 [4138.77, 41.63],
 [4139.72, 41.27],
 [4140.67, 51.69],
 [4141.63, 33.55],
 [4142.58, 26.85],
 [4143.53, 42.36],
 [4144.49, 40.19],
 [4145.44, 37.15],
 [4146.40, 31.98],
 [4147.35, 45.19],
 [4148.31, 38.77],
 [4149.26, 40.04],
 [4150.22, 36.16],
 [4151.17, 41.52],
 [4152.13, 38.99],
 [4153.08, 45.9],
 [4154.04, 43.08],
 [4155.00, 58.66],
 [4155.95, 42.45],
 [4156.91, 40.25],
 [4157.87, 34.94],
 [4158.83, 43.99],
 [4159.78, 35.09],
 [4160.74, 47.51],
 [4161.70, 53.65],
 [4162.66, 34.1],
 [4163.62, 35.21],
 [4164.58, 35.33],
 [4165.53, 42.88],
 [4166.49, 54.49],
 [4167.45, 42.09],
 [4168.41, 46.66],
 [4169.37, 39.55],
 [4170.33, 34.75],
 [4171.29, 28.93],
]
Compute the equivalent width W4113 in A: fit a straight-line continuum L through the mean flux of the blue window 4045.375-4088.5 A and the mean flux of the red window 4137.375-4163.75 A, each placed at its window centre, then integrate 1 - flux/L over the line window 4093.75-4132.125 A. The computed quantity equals 3.72 A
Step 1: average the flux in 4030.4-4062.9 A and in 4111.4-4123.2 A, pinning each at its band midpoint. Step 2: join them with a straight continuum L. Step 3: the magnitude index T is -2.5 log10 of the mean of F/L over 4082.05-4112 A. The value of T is 0.13 mag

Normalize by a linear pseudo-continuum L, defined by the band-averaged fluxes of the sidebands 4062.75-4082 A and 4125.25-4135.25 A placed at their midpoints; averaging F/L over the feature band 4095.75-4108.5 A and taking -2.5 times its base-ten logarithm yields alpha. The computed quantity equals 0.21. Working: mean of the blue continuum 39.5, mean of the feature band 32.3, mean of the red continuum 38.7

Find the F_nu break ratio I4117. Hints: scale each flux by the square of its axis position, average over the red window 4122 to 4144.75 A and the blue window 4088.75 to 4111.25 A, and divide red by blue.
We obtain 1.2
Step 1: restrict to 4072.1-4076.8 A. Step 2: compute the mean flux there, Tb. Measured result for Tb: 40.8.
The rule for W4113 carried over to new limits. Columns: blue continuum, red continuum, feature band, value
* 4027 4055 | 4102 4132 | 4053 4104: 0.23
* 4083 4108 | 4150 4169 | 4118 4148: 0.56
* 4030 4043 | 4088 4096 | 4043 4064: -2.31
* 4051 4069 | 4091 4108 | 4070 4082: -0.49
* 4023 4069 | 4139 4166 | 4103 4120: 1.01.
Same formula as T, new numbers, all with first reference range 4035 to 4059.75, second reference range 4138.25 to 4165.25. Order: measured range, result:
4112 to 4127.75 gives -0.05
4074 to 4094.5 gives -0.01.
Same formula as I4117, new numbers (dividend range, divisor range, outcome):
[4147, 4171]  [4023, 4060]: 1.08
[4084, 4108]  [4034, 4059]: 0.91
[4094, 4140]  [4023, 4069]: 0.97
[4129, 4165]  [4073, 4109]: 1.08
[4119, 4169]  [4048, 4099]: 1.04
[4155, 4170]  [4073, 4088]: 1.07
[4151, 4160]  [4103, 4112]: 1.28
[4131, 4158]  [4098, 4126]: 1.10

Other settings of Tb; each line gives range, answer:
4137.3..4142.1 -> 41.8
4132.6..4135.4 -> 42.6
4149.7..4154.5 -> 41.1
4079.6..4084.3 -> 39.3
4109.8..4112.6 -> 39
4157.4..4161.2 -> 40.4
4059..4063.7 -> 38.6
